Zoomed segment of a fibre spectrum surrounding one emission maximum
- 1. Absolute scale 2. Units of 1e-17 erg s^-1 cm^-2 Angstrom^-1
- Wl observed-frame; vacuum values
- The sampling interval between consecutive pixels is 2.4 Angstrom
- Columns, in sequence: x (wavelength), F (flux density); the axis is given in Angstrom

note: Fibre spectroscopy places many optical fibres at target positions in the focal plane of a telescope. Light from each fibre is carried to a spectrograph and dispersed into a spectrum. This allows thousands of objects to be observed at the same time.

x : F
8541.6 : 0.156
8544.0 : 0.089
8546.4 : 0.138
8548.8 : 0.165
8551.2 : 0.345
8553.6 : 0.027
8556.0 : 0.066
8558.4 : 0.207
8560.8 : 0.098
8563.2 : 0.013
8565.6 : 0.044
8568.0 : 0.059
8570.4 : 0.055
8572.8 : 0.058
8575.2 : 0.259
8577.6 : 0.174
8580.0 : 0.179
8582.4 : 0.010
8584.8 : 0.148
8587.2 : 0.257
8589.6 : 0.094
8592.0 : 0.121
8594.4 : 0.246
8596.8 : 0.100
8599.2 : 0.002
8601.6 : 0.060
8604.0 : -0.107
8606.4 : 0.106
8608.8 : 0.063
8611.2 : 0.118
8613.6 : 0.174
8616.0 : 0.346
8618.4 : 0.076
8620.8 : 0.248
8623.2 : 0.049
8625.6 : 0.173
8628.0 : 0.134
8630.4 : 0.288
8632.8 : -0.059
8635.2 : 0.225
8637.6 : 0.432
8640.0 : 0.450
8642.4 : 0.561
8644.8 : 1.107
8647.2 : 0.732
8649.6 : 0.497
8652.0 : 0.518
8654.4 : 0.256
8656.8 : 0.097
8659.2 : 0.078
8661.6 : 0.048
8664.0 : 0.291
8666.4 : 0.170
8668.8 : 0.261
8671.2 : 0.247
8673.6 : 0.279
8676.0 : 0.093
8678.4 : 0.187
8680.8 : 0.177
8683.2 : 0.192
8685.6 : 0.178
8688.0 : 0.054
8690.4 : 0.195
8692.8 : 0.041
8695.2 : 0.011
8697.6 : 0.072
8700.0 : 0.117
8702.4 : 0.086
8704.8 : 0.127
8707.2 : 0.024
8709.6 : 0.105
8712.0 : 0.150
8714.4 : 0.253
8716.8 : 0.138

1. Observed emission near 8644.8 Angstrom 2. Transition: [O II]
